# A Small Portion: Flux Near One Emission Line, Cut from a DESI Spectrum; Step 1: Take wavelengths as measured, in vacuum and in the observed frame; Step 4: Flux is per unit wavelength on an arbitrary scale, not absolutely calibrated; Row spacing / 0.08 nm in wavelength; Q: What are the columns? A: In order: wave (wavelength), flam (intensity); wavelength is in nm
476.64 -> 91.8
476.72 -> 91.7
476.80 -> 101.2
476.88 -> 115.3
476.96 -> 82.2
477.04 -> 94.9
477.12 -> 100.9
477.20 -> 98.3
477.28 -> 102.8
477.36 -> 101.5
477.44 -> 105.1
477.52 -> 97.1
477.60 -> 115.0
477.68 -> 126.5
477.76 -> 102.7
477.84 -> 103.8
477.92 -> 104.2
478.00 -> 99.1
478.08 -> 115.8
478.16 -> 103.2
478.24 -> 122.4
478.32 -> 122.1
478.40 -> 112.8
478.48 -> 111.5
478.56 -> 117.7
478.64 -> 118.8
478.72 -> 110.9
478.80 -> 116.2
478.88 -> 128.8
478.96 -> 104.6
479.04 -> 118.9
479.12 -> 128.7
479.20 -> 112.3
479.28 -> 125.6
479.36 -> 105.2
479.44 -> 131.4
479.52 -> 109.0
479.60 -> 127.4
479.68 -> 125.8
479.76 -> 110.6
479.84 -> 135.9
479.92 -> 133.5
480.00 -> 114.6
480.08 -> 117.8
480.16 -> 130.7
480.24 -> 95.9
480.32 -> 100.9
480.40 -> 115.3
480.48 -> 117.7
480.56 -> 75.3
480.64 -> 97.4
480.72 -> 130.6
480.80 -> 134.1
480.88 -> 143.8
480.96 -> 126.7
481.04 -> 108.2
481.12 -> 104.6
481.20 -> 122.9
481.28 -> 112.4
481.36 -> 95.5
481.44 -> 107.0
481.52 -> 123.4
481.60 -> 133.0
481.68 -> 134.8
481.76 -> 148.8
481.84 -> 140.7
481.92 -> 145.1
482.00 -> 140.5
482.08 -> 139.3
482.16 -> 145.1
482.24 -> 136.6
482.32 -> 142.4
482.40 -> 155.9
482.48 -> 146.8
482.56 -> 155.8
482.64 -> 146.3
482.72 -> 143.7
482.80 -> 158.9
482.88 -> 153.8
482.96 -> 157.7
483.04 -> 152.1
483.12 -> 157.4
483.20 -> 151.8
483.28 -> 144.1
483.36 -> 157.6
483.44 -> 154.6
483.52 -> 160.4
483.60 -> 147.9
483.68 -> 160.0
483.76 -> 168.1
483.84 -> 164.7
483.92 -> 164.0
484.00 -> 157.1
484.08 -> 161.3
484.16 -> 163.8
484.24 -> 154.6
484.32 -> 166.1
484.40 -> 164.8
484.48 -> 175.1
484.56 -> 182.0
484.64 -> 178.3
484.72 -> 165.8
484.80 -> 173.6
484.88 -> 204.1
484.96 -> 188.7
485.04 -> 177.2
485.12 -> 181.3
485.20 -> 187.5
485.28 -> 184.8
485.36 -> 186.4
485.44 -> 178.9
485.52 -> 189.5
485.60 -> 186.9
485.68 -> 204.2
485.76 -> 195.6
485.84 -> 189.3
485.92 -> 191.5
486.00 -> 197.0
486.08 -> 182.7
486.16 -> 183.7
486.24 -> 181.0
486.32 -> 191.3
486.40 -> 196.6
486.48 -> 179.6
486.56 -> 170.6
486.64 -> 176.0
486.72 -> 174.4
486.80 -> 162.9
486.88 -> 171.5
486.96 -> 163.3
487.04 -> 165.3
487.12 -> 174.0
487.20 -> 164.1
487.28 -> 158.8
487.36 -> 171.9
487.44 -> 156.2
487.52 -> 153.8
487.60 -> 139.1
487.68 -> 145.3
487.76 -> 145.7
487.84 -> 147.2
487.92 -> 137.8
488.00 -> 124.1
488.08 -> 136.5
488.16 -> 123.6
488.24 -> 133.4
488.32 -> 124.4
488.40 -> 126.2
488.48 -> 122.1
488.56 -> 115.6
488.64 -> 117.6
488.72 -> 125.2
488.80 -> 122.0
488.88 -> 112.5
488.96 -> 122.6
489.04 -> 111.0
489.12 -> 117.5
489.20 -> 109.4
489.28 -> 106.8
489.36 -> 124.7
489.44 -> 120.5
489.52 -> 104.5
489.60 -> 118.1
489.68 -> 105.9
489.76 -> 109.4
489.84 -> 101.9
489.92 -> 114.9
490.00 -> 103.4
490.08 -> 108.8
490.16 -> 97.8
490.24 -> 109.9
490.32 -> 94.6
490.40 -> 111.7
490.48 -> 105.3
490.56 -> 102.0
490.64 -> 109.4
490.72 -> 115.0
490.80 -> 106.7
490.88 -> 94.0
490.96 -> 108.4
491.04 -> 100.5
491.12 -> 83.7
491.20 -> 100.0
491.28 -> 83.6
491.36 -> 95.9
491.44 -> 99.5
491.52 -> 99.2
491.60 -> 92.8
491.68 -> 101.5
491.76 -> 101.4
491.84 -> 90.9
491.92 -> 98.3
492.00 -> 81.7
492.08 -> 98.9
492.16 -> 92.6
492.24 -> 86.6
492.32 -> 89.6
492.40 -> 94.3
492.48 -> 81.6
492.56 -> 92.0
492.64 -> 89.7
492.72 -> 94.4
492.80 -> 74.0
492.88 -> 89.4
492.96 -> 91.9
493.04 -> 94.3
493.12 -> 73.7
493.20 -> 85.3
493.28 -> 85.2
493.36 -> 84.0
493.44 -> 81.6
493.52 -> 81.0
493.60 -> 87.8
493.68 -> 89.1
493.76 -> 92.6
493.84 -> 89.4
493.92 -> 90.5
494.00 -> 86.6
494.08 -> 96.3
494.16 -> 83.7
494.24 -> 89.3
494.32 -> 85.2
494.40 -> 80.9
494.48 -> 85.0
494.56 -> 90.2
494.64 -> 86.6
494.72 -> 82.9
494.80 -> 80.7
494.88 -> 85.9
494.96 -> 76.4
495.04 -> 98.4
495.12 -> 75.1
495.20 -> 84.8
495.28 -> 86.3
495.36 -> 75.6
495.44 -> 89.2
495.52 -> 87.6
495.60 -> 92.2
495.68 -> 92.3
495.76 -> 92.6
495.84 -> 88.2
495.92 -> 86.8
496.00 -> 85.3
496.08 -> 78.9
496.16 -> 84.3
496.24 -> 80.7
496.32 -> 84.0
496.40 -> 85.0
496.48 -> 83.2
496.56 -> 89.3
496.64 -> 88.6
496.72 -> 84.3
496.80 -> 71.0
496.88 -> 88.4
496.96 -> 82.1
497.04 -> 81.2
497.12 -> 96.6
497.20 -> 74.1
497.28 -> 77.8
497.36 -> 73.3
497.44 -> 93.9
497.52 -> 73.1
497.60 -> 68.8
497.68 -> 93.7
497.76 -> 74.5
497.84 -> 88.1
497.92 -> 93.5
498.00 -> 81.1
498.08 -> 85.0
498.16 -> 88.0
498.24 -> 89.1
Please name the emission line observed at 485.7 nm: C IV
